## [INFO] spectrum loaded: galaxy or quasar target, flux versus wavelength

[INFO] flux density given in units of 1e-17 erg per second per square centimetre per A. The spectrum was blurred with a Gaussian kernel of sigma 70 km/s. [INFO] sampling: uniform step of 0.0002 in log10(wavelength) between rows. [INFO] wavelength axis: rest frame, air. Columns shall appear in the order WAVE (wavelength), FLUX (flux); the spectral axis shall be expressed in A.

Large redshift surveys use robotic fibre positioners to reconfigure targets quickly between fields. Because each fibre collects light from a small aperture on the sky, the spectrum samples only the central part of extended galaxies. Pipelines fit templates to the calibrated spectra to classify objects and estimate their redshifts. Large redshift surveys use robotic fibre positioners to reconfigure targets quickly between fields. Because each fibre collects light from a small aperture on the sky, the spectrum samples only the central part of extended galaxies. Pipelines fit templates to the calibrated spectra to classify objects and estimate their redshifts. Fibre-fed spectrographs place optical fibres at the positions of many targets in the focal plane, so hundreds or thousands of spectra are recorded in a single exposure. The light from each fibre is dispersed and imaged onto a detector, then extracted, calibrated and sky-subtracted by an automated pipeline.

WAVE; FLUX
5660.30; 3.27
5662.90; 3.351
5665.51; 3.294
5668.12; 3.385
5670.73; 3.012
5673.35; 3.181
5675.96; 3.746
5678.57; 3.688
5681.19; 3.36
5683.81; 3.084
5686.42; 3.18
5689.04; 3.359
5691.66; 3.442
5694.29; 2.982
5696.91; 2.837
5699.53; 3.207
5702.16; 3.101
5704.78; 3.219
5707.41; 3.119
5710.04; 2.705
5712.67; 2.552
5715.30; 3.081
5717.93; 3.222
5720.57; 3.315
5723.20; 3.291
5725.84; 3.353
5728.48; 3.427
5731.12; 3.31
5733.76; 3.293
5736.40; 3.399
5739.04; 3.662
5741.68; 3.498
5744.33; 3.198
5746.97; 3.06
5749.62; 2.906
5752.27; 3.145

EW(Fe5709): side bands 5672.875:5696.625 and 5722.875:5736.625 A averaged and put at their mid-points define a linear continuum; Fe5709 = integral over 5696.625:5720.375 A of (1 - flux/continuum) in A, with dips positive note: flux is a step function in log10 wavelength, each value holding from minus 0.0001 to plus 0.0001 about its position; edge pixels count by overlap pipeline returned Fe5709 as 2.2 A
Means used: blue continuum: 3.32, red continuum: 3.34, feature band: 3.03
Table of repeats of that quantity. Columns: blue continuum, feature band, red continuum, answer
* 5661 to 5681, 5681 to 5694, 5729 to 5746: 0.5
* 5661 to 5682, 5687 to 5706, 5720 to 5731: 1.1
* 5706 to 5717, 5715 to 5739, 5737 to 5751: -2.0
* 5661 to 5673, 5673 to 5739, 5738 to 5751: 0.6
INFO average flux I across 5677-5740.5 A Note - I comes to 3.22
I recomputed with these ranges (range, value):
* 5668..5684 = 3.37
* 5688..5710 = 3.13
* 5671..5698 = 3.28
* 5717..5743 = 3.38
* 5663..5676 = 3.28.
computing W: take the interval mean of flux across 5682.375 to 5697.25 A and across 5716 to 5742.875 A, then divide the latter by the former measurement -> 1.06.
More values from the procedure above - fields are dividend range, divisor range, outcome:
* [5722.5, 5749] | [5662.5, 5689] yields 1.00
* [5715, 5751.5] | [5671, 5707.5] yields 1.01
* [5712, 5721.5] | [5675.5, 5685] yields 0.89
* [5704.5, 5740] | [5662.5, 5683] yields 0.95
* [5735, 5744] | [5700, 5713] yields 1.17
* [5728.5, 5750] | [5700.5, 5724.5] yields 1.08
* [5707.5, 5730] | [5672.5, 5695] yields 0.93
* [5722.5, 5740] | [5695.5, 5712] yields 1.12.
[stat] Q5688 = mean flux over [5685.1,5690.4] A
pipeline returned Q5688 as 3.28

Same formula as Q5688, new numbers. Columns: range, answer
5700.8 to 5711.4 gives 3.03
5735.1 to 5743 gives 3.52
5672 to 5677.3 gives 3.46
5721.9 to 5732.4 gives 3.34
